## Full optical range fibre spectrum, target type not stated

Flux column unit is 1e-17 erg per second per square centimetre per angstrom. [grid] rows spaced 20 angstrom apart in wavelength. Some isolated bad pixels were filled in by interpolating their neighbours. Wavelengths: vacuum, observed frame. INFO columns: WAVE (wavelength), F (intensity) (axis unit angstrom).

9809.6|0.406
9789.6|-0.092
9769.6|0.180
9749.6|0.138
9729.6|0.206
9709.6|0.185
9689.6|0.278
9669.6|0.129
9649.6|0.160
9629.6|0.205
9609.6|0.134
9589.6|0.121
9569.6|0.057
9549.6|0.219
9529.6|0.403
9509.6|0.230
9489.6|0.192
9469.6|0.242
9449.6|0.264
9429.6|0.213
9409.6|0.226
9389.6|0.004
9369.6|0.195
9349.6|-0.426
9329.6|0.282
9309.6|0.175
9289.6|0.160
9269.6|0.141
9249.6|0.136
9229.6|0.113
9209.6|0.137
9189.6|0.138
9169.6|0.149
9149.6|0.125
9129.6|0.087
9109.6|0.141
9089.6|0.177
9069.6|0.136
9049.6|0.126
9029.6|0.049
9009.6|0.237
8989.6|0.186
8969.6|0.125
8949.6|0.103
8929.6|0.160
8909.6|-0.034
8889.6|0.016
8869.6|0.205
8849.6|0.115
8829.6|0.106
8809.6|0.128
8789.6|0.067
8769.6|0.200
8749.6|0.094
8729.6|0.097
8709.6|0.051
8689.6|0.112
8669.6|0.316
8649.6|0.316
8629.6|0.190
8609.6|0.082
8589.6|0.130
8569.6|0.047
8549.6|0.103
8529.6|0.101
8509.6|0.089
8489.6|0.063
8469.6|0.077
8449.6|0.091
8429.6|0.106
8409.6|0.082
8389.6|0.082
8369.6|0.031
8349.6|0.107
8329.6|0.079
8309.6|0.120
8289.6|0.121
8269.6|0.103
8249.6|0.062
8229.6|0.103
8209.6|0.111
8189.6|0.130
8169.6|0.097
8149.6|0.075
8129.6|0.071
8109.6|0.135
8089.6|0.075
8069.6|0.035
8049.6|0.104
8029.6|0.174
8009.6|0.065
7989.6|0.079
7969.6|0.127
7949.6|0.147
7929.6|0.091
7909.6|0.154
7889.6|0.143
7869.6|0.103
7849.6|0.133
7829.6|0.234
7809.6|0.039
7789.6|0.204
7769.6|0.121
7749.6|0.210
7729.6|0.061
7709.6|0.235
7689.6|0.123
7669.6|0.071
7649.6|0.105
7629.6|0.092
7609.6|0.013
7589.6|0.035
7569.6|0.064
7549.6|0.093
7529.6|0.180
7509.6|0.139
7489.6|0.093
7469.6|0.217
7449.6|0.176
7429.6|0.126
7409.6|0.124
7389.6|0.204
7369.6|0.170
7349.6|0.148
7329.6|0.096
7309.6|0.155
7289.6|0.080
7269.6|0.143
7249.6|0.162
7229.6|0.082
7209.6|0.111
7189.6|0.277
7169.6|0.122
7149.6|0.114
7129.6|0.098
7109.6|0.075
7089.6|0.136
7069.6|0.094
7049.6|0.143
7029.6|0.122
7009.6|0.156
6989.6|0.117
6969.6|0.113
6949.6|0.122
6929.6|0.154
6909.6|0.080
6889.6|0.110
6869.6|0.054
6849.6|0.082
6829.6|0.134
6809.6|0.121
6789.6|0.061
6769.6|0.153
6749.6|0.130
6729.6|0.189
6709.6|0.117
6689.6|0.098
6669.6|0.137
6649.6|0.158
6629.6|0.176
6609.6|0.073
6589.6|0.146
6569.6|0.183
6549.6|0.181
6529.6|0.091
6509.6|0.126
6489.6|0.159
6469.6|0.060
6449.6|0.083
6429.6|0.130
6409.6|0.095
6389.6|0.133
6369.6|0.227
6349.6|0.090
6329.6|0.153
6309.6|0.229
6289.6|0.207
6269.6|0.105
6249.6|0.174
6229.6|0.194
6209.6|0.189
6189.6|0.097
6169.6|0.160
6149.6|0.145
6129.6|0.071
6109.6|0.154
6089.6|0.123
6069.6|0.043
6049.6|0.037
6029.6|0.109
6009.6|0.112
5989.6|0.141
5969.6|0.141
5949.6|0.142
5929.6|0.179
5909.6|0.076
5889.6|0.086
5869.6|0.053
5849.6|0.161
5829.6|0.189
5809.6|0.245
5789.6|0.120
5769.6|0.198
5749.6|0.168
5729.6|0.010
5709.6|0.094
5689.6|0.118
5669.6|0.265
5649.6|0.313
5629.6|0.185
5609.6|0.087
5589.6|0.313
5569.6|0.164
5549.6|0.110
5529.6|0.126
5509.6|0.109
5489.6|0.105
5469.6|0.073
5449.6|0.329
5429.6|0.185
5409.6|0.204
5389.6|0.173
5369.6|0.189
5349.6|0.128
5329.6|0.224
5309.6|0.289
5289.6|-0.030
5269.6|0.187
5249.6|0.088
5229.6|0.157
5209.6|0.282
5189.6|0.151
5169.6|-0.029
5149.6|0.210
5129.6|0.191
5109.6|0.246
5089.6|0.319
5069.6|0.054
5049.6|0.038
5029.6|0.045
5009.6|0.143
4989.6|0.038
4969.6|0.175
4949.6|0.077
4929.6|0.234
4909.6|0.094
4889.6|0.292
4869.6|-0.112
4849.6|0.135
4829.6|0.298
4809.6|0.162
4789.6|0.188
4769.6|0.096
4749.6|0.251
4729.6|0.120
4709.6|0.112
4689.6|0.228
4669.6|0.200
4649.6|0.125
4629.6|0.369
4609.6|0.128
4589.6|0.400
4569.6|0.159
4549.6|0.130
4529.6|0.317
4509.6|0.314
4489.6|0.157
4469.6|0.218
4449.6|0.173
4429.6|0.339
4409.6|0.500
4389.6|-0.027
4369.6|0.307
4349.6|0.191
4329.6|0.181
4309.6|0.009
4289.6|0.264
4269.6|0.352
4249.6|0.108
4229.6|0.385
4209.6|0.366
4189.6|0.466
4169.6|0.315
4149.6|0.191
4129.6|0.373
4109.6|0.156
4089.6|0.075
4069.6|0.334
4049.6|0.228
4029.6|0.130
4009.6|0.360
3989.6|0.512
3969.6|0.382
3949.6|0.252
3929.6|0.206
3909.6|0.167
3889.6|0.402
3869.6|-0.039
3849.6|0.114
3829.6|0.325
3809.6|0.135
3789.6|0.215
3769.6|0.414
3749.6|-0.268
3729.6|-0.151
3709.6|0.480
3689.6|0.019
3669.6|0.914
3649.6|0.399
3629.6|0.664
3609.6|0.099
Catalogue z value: 1.32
